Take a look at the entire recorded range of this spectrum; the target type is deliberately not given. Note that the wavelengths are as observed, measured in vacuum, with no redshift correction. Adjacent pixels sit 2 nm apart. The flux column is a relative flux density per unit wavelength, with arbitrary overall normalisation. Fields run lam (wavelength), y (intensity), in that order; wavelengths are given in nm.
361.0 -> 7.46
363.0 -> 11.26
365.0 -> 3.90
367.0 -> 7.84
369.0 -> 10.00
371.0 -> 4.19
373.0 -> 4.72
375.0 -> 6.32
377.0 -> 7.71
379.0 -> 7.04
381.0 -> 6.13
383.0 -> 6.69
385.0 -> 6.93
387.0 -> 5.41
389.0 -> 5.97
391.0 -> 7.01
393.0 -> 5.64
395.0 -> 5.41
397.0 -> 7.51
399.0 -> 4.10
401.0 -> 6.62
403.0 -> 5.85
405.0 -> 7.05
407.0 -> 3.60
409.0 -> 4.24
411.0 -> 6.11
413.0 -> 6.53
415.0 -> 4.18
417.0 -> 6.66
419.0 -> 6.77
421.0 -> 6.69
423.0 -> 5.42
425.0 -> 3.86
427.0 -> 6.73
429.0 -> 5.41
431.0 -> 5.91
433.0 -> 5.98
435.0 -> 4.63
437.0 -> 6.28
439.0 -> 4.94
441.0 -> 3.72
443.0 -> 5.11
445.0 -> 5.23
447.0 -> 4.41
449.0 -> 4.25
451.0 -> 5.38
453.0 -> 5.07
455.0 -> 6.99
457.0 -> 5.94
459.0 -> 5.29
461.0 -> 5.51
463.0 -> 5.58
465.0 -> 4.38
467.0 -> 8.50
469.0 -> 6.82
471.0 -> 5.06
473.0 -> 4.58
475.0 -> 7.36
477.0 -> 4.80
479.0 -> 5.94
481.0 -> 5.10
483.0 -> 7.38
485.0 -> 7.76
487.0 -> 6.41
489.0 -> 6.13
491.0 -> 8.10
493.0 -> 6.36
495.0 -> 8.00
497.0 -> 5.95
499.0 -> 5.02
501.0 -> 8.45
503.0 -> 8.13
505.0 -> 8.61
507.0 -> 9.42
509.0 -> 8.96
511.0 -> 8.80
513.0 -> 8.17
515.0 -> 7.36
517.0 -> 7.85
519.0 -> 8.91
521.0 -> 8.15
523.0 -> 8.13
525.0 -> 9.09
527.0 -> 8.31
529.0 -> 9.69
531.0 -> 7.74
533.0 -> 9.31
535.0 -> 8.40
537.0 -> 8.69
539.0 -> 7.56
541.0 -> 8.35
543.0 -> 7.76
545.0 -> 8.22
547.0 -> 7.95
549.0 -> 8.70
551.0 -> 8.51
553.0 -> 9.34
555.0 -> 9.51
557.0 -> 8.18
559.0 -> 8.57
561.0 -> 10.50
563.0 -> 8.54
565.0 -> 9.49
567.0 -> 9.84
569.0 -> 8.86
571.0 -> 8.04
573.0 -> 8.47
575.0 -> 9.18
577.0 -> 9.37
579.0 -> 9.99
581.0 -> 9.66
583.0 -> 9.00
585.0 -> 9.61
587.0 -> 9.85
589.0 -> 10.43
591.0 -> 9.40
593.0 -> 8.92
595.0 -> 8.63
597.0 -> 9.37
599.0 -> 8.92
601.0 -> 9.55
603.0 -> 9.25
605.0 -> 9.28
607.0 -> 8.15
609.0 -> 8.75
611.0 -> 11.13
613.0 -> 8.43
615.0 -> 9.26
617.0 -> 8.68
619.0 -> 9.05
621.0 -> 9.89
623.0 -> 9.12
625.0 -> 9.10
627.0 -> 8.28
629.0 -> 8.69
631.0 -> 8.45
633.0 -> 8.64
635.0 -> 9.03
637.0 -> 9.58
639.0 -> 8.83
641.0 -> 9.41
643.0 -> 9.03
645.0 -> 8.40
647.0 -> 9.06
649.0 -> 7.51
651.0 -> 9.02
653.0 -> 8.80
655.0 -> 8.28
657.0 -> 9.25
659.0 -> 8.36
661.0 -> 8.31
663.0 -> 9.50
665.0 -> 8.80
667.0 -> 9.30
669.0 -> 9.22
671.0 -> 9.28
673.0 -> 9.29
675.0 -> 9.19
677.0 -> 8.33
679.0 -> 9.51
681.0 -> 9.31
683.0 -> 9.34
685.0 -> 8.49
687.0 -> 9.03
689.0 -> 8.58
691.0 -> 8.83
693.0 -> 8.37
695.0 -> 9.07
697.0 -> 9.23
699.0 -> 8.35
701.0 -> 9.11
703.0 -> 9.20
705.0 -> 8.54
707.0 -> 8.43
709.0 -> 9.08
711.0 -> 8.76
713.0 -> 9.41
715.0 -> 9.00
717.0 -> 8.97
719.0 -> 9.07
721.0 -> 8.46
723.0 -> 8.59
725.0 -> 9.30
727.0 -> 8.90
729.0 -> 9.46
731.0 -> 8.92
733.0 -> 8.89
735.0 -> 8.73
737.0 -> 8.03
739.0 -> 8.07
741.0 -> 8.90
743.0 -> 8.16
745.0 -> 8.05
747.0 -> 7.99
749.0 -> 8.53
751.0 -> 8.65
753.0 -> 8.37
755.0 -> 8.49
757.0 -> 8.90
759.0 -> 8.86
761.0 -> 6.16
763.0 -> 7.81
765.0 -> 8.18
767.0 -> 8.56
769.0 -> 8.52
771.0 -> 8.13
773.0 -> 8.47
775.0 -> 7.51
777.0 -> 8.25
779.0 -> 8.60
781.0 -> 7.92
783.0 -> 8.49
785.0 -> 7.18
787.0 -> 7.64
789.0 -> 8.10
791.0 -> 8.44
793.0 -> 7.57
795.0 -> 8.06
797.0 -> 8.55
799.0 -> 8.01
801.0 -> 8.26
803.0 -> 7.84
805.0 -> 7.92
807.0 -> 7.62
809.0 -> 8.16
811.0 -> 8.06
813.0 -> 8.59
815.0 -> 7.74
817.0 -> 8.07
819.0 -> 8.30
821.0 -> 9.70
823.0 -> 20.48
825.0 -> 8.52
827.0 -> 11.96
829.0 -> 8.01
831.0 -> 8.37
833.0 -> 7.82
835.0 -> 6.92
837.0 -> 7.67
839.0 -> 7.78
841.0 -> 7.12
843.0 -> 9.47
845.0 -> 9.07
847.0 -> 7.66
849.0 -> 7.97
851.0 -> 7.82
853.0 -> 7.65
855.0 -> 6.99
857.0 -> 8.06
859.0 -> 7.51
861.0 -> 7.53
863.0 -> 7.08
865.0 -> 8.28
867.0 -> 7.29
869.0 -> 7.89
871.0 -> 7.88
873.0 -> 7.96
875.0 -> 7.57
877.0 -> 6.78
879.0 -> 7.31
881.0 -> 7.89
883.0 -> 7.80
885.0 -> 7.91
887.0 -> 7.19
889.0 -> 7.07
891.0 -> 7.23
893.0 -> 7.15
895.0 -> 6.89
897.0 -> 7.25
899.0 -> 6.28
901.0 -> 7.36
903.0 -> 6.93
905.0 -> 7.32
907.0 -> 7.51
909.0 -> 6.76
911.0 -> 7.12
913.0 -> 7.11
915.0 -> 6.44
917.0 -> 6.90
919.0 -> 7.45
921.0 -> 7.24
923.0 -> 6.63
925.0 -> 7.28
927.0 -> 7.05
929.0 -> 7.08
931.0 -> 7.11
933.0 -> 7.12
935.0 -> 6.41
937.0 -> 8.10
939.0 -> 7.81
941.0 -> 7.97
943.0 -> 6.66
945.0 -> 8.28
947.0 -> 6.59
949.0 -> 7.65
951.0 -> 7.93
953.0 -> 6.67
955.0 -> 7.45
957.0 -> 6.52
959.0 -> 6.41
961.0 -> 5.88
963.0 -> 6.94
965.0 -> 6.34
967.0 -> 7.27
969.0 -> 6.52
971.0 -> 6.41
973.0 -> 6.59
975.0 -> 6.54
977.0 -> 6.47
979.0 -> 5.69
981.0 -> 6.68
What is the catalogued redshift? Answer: 0.255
